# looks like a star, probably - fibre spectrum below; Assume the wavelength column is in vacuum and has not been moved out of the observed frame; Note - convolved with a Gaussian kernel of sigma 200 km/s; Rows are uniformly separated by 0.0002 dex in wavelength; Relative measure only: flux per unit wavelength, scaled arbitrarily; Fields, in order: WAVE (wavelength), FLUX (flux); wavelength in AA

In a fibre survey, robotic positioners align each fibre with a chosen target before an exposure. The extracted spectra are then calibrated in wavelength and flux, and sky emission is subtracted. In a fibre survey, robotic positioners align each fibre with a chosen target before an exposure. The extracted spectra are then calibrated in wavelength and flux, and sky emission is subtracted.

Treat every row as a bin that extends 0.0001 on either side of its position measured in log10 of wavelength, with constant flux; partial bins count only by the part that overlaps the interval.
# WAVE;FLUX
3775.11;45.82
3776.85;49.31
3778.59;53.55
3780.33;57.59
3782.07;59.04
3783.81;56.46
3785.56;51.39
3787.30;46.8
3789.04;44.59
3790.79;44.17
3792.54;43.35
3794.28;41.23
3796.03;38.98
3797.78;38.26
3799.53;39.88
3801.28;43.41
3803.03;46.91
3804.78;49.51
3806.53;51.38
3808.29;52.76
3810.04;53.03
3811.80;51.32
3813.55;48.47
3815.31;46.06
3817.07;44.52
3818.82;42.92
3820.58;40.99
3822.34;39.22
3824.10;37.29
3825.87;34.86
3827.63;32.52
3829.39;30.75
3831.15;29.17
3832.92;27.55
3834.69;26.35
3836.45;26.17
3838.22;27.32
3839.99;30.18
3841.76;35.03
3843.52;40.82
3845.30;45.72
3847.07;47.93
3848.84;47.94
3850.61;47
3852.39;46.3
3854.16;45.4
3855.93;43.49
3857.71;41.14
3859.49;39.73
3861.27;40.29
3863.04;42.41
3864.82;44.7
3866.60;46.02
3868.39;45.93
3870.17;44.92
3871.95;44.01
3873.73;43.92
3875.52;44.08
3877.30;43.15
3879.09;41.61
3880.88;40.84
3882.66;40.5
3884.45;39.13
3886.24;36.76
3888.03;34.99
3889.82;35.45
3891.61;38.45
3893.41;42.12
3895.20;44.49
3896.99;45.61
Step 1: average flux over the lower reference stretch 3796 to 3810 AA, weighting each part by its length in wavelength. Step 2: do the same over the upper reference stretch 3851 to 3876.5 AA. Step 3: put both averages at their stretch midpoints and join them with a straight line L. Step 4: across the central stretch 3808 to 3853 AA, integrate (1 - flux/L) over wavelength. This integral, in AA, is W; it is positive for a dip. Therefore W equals 5.5 AA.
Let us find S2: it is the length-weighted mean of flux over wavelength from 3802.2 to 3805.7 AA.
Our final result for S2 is 48.3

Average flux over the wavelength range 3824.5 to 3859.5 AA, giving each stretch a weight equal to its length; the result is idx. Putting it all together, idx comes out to 37.2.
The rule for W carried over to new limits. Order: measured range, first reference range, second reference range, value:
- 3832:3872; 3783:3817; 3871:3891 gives 2.17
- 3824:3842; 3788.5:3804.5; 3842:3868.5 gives 5.49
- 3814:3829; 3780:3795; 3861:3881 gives 2.31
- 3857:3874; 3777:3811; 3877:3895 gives -0.84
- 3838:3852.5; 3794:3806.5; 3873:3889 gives 0.15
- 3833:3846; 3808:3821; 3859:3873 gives 3.71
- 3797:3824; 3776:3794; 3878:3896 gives 1.09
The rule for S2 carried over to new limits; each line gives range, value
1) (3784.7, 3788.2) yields 49.2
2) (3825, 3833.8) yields 31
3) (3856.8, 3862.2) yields 40.4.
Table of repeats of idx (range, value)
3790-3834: 41.9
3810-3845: 37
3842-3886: 43.4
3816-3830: 38.1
